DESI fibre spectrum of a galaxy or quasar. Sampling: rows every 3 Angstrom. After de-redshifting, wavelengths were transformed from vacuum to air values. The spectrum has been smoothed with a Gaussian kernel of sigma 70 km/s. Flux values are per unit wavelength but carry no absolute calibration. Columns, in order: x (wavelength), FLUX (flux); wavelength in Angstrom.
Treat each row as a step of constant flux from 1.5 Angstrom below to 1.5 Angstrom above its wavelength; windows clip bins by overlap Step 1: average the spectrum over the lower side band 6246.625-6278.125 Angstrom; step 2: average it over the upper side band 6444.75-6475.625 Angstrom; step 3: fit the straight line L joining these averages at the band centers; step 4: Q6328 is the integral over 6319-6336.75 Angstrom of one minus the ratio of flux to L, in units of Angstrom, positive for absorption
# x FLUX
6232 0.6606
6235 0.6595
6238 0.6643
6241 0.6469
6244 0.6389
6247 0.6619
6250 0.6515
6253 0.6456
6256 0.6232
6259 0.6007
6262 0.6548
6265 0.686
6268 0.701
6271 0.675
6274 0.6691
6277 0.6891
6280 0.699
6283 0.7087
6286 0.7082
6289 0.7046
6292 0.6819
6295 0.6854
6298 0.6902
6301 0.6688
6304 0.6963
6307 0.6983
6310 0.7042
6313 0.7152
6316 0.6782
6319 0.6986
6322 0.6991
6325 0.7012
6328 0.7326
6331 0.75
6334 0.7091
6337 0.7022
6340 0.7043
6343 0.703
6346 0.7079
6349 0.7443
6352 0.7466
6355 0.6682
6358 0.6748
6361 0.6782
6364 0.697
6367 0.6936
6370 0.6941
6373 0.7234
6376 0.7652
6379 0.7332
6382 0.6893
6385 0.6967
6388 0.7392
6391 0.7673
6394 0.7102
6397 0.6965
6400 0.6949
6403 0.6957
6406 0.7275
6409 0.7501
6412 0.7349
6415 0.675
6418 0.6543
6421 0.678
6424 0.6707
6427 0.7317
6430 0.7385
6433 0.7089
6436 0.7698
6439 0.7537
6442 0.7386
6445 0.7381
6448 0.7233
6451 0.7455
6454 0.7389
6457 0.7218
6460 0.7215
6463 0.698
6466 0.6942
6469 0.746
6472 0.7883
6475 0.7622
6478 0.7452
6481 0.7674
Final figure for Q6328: -0.8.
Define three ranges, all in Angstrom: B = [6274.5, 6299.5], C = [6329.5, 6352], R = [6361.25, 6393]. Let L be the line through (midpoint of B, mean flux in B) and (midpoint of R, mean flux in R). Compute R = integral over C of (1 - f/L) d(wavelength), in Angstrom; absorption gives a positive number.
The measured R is -0.3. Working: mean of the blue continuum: 0.695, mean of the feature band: 0.719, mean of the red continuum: 0.718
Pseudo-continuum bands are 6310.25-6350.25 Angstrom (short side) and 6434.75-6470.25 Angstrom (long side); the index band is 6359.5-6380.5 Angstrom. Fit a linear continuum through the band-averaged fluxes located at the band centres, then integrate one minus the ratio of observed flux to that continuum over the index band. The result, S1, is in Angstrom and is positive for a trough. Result 0.2 Angstrom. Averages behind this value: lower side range 0.711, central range 0.712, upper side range 0.732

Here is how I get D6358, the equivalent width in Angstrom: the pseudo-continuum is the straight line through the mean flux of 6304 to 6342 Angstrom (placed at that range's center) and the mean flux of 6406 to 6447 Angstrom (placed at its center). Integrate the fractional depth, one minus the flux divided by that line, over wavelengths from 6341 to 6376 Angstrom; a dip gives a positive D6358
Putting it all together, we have 0.3 Angstrom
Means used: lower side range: 0.707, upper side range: 0.719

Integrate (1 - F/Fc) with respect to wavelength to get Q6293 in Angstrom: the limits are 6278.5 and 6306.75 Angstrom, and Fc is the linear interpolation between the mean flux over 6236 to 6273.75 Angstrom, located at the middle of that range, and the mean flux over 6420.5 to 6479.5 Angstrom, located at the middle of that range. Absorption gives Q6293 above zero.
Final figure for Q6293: -1.0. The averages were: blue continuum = 0.655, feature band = 0.694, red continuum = 0.732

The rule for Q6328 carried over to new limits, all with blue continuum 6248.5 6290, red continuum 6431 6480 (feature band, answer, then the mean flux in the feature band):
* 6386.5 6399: -0.20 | 0.727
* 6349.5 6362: 0.10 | 0.697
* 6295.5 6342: -0.89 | 0.703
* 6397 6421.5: 0.65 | 0.702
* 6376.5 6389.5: -0.12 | 0.718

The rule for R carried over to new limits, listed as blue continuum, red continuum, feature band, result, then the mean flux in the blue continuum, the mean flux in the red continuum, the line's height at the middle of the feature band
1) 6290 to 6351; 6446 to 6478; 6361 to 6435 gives 1.0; 0.704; 0.735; 0.721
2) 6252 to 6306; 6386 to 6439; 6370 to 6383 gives -0.4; 0.678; 0.715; 0.705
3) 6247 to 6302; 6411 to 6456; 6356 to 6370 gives 0.3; 0.674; 0.72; 0.7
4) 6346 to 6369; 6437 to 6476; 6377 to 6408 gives -0.1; 0.701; 0.736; 0.713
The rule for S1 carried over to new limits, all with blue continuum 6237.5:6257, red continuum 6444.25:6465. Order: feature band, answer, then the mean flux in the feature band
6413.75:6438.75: 0.31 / 0.706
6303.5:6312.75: -0.44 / 0.702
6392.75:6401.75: 0.05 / 0.7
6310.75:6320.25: -0.35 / 0.698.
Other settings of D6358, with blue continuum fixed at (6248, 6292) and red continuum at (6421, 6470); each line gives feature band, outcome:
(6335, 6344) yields -0.1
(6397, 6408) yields 0.1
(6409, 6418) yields 0.2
